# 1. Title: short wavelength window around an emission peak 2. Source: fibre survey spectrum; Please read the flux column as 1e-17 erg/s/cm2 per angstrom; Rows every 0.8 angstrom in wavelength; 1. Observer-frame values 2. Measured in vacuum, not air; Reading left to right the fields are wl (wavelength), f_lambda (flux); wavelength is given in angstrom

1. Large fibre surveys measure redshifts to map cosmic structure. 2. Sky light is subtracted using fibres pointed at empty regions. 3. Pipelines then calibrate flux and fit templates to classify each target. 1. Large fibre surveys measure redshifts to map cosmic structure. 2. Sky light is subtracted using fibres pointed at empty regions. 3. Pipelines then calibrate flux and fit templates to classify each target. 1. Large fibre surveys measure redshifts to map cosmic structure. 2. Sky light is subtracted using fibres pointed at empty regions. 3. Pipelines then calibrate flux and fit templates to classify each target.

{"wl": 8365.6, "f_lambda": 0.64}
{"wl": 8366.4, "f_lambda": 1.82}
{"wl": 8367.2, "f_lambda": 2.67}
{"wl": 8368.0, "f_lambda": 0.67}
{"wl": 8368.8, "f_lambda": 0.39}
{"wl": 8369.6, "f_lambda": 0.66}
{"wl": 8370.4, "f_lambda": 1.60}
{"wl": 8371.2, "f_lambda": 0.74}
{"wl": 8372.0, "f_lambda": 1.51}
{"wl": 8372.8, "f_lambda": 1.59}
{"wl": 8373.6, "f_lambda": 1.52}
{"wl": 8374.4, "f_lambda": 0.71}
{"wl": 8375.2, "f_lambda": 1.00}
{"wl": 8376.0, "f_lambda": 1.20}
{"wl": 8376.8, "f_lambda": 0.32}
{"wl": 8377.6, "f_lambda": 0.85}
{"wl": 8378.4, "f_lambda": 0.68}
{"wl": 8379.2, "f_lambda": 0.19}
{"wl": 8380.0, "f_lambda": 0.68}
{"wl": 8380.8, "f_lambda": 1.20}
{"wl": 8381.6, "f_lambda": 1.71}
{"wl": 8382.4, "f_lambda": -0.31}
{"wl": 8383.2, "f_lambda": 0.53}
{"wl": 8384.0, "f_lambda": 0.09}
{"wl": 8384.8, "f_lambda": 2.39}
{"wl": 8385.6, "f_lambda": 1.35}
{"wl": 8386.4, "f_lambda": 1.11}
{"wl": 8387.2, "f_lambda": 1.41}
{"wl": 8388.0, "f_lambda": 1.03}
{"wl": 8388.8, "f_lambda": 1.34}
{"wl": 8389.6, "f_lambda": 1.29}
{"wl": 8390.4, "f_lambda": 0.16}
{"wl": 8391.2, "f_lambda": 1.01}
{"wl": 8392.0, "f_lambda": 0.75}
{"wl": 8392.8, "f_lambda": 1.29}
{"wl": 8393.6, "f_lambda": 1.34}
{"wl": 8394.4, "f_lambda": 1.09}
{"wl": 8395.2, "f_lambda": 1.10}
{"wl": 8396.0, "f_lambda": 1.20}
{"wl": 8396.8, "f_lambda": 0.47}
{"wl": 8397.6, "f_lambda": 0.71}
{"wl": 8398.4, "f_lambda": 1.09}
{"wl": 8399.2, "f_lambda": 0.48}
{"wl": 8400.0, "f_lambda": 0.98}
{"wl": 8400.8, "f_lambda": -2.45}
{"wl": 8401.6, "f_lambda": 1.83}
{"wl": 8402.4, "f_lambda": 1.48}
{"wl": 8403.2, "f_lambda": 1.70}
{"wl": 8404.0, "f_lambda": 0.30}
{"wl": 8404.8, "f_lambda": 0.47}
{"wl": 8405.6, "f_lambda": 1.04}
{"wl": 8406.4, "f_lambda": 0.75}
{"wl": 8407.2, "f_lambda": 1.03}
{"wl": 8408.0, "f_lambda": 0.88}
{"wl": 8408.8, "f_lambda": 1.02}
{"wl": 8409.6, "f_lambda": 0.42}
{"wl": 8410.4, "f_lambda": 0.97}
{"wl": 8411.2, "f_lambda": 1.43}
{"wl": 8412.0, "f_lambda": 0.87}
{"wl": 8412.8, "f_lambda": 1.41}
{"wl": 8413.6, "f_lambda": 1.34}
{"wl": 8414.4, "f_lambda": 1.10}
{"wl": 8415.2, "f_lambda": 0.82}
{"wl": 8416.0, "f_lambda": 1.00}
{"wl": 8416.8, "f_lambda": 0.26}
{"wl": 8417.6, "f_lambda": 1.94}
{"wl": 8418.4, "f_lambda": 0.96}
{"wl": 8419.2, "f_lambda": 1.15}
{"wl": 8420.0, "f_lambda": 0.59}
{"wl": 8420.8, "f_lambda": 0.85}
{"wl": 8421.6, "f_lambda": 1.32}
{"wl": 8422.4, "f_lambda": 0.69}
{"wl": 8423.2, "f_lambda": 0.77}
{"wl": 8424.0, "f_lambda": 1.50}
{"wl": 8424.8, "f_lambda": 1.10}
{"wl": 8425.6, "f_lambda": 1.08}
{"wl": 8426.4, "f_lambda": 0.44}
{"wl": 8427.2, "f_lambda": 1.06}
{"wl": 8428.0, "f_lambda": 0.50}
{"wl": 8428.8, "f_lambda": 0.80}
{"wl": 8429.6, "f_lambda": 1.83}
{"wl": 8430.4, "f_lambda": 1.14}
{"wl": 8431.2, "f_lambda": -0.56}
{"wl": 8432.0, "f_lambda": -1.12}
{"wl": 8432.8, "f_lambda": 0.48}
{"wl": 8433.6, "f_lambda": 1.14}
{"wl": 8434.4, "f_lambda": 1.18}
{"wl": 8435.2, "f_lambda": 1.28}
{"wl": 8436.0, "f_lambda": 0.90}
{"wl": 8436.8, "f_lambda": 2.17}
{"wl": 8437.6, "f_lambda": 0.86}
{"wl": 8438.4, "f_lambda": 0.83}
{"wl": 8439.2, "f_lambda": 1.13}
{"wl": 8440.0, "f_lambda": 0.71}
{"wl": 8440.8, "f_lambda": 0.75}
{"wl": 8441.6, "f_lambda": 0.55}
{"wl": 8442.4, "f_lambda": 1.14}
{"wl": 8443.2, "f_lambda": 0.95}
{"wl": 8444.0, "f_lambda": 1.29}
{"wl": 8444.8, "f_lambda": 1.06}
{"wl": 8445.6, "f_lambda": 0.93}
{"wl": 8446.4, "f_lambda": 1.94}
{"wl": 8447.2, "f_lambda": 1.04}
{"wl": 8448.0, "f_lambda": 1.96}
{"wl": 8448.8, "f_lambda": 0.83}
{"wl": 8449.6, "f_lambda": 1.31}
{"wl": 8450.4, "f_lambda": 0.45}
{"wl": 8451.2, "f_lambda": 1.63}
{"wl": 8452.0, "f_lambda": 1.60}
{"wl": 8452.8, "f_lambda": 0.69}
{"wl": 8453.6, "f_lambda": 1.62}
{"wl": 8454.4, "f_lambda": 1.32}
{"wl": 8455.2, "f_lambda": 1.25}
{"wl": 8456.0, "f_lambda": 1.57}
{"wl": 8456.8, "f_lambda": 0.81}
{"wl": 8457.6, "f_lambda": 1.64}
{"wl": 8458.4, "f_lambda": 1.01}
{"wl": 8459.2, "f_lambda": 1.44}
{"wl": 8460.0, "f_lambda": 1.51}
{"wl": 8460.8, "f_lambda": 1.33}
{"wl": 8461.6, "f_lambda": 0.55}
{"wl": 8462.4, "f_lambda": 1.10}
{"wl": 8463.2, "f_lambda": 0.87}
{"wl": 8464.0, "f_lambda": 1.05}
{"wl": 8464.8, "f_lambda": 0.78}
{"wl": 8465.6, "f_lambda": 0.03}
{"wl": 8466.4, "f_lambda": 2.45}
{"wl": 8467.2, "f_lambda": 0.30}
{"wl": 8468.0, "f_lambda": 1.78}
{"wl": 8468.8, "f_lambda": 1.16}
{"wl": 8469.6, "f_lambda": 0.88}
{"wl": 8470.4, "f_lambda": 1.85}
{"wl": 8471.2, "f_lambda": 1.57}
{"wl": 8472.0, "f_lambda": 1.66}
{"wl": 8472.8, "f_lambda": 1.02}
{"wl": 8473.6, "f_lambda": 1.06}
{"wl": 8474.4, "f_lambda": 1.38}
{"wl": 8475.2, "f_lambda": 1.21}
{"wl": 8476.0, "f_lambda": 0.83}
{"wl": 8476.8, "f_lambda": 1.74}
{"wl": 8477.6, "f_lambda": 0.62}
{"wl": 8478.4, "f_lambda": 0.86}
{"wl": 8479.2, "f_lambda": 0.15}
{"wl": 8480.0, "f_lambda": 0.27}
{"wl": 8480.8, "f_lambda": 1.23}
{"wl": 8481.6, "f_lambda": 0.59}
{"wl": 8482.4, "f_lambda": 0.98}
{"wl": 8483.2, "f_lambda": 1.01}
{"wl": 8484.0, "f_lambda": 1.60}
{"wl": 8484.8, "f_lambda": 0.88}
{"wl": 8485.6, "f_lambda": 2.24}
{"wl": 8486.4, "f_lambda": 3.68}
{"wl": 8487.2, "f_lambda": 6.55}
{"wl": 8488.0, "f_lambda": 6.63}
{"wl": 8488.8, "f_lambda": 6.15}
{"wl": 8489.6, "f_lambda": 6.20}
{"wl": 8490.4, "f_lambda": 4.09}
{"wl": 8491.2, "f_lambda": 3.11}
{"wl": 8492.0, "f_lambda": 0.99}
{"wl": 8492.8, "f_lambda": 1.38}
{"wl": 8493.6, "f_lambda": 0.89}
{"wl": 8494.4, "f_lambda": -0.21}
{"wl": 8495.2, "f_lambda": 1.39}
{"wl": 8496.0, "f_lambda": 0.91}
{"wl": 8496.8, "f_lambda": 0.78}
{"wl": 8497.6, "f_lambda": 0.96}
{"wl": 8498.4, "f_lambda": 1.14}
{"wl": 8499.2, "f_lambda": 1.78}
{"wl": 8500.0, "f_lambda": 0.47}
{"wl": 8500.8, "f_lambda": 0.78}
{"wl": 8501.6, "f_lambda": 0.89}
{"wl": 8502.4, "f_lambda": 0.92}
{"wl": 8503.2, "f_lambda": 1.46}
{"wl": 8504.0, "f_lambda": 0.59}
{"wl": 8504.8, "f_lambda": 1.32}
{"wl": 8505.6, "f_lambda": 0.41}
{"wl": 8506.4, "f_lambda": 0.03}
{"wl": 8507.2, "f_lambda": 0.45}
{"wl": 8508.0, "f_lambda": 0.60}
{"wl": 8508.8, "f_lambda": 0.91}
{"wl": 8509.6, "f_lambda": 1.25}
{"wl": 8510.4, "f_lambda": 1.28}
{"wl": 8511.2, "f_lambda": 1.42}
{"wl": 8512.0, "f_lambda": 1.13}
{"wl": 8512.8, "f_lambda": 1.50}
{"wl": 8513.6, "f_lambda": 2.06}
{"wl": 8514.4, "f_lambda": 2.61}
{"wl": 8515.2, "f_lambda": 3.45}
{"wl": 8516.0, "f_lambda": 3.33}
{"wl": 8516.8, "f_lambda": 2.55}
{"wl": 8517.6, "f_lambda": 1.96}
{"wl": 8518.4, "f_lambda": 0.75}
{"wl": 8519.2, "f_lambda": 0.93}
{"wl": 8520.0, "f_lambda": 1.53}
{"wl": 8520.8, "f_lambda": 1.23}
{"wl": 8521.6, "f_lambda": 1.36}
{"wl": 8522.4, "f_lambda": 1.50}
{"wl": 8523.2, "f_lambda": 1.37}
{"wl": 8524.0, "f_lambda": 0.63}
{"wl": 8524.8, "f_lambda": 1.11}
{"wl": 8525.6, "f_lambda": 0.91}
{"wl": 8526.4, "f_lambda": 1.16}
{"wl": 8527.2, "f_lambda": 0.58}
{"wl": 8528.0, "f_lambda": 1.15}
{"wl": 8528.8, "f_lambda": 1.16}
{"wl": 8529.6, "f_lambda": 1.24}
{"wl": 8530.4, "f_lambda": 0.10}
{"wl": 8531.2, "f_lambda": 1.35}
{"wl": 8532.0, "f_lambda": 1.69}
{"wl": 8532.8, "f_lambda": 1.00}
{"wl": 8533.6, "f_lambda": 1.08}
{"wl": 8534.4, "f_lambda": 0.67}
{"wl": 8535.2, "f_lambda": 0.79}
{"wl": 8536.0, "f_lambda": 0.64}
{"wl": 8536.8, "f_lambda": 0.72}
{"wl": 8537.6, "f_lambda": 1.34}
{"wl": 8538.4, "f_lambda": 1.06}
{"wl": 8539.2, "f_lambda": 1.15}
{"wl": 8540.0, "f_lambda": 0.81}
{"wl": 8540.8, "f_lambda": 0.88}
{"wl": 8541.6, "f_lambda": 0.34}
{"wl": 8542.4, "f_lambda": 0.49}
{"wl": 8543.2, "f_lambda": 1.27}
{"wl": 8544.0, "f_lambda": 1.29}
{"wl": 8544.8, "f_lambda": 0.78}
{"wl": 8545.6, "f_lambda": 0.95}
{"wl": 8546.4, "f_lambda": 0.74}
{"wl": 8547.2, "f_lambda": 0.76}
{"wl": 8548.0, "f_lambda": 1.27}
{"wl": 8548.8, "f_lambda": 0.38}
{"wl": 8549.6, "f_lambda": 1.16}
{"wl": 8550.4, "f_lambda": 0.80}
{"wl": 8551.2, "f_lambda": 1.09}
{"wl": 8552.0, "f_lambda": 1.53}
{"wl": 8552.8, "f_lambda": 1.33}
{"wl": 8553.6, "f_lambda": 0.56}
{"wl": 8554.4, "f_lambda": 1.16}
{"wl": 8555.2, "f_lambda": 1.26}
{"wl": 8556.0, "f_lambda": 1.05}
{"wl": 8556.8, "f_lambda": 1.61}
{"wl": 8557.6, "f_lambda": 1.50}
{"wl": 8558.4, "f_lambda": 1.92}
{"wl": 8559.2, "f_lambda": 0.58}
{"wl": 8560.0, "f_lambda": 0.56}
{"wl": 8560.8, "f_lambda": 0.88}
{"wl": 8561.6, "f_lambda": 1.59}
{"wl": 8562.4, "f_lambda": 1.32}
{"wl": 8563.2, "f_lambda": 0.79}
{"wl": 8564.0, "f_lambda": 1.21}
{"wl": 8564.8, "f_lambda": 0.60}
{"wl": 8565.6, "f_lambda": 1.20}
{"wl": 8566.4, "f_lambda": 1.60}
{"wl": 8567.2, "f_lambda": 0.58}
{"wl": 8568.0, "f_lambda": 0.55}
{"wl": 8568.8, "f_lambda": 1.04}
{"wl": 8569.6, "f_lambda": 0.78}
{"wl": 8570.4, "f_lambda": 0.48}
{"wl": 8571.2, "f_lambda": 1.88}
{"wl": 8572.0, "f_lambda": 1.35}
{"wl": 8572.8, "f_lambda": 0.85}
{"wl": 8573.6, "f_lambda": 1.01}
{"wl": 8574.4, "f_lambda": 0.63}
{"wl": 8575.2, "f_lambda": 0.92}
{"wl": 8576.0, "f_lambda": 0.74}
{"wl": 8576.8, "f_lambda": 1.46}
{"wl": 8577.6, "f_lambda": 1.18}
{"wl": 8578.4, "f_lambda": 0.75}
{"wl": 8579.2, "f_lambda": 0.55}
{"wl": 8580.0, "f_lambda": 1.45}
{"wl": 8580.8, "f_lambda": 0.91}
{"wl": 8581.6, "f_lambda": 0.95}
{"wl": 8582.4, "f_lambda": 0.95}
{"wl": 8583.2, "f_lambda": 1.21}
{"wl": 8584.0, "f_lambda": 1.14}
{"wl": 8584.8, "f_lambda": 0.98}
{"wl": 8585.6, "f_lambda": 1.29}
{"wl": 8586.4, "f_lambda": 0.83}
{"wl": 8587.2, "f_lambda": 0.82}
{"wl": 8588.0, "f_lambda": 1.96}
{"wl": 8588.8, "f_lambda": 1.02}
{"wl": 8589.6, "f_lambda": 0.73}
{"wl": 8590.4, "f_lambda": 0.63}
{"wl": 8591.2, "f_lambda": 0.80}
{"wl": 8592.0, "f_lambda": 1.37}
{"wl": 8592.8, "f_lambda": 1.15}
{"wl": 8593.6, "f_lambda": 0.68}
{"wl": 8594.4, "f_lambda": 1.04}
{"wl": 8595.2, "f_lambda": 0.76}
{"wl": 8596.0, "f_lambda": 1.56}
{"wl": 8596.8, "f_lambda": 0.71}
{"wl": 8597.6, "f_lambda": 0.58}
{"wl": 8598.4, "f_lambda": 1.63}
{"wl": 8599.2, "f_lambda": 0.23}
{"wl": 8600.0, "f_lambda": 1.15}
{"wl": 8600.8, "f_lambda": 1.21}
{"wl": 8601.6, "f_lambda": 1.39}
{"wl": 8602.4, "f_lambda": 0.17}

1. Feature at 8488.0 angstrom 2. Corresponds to H-alpha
